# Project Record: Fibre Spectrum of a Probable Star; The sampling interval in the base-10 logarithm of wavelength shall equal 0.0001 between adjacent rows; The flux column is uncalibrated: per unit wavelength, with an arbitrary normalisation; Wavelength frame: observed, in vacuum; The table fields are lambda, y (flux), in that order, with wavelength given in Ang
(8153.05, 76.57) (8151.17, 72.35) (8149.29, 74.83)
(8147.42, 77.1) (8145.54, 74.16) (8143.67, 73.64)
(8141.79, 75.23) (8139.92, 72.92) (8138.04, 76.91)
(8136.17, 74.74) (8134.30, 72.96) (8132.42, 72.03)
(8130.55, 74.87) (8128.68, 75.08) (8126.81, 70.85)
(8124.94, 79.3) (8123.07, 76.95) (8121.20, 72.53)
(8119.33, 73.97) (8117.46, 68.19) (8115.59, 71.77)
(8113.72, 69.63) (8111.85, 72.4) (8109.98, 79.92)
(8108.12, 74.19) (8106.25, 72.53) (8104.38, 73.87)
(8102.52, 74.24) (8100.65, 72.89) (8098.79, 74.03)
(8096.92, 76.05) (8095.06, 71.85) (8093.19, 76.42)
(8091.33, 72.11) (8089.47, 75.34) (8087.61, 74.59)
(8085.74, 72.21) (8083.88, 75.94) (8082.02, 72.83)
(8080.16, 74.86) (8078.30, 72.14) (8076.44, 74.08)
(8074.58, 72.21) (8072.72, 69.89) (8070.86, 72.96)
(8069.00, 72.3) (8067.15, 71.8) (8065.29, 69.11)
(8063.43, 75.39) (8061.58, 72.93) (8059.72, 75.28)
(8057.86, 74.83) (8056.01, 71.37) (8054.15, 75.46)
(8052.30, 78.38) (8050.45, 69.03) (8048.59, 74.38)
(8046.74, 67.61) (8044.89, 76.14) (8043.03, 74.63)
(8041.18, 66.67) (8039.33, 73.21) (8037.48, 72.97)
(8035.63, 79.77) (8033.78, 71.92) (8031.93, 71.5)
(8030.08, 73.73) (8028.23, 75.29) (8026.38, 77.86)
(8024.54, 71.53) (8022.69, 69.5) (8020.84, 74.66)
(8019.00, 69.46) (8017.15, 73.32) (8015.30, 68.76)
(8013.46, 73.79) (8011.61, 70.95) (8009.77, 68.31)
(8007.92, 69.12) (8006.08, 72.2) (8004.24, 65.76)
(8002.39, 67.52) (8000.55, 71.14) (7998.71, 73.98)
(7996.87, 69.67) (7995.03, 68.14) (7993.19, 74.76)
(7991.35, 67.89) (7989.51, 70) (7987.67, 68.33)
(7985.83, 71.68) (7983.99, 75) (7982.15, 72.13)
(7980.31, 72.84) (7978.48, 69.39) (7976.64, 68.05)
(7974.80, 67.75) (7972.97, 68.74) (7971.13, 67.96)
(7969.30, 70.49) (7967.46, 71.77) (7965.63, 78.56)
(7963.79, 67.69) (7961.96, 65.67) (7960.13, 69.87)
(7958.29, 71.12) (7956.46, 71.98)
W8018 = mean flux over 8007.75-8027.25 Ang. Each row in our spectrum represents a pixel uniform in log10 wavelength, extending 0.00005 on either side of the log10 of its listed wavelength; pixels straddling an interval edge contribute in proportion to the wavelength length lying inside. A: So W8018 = 71.6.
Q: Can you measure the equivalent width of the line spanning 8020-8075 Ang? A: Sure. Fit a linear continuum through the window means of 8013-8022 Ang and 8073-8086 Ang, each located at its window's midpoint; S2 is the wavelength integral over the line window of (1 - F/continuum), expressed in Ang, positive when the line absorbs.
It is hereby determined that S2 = -0.4 Ang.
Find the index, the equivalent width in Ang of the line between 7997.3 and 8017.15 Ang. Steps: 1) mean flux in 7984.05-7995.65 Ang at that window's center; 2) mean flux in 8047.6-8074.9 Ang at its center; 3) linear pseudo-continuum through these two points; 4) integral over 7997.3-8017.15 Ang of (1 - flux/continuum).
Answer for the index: 0.2 Ang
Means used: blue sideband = 70.5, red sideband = 73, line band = 70.3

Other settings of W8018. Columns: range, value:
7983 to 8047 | 71.7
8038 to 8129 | 73.3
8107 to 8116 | 73.6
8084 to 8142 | 73.9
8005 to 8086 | 72.7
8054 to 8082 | 72.9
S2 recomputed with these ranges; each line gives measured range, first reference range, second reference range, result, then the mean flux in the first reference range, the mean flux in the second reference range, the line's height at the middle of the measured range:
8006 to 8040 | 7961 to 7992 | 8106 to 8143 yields -0.5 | 70.3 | 73.9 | 71.4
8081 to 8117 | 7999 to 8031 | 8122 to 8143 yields 0.0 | 71.4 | 74.7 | 73.8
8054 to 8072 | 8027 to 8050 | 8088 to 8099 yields 0.2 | 73.1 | 74.3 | 73.7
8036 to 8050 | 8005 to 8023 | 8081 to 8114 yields -0.1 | 71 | 74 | 72.1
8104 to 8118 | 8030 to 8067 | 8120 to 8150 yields 0.3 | 73.2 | 74.6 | 74.2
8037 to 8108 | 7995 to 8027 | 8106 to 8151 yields -0.7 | 70.9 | 74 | 72.5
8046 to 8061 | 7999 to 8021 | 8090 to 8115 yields -0.3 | 70.4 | 73.8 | 72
